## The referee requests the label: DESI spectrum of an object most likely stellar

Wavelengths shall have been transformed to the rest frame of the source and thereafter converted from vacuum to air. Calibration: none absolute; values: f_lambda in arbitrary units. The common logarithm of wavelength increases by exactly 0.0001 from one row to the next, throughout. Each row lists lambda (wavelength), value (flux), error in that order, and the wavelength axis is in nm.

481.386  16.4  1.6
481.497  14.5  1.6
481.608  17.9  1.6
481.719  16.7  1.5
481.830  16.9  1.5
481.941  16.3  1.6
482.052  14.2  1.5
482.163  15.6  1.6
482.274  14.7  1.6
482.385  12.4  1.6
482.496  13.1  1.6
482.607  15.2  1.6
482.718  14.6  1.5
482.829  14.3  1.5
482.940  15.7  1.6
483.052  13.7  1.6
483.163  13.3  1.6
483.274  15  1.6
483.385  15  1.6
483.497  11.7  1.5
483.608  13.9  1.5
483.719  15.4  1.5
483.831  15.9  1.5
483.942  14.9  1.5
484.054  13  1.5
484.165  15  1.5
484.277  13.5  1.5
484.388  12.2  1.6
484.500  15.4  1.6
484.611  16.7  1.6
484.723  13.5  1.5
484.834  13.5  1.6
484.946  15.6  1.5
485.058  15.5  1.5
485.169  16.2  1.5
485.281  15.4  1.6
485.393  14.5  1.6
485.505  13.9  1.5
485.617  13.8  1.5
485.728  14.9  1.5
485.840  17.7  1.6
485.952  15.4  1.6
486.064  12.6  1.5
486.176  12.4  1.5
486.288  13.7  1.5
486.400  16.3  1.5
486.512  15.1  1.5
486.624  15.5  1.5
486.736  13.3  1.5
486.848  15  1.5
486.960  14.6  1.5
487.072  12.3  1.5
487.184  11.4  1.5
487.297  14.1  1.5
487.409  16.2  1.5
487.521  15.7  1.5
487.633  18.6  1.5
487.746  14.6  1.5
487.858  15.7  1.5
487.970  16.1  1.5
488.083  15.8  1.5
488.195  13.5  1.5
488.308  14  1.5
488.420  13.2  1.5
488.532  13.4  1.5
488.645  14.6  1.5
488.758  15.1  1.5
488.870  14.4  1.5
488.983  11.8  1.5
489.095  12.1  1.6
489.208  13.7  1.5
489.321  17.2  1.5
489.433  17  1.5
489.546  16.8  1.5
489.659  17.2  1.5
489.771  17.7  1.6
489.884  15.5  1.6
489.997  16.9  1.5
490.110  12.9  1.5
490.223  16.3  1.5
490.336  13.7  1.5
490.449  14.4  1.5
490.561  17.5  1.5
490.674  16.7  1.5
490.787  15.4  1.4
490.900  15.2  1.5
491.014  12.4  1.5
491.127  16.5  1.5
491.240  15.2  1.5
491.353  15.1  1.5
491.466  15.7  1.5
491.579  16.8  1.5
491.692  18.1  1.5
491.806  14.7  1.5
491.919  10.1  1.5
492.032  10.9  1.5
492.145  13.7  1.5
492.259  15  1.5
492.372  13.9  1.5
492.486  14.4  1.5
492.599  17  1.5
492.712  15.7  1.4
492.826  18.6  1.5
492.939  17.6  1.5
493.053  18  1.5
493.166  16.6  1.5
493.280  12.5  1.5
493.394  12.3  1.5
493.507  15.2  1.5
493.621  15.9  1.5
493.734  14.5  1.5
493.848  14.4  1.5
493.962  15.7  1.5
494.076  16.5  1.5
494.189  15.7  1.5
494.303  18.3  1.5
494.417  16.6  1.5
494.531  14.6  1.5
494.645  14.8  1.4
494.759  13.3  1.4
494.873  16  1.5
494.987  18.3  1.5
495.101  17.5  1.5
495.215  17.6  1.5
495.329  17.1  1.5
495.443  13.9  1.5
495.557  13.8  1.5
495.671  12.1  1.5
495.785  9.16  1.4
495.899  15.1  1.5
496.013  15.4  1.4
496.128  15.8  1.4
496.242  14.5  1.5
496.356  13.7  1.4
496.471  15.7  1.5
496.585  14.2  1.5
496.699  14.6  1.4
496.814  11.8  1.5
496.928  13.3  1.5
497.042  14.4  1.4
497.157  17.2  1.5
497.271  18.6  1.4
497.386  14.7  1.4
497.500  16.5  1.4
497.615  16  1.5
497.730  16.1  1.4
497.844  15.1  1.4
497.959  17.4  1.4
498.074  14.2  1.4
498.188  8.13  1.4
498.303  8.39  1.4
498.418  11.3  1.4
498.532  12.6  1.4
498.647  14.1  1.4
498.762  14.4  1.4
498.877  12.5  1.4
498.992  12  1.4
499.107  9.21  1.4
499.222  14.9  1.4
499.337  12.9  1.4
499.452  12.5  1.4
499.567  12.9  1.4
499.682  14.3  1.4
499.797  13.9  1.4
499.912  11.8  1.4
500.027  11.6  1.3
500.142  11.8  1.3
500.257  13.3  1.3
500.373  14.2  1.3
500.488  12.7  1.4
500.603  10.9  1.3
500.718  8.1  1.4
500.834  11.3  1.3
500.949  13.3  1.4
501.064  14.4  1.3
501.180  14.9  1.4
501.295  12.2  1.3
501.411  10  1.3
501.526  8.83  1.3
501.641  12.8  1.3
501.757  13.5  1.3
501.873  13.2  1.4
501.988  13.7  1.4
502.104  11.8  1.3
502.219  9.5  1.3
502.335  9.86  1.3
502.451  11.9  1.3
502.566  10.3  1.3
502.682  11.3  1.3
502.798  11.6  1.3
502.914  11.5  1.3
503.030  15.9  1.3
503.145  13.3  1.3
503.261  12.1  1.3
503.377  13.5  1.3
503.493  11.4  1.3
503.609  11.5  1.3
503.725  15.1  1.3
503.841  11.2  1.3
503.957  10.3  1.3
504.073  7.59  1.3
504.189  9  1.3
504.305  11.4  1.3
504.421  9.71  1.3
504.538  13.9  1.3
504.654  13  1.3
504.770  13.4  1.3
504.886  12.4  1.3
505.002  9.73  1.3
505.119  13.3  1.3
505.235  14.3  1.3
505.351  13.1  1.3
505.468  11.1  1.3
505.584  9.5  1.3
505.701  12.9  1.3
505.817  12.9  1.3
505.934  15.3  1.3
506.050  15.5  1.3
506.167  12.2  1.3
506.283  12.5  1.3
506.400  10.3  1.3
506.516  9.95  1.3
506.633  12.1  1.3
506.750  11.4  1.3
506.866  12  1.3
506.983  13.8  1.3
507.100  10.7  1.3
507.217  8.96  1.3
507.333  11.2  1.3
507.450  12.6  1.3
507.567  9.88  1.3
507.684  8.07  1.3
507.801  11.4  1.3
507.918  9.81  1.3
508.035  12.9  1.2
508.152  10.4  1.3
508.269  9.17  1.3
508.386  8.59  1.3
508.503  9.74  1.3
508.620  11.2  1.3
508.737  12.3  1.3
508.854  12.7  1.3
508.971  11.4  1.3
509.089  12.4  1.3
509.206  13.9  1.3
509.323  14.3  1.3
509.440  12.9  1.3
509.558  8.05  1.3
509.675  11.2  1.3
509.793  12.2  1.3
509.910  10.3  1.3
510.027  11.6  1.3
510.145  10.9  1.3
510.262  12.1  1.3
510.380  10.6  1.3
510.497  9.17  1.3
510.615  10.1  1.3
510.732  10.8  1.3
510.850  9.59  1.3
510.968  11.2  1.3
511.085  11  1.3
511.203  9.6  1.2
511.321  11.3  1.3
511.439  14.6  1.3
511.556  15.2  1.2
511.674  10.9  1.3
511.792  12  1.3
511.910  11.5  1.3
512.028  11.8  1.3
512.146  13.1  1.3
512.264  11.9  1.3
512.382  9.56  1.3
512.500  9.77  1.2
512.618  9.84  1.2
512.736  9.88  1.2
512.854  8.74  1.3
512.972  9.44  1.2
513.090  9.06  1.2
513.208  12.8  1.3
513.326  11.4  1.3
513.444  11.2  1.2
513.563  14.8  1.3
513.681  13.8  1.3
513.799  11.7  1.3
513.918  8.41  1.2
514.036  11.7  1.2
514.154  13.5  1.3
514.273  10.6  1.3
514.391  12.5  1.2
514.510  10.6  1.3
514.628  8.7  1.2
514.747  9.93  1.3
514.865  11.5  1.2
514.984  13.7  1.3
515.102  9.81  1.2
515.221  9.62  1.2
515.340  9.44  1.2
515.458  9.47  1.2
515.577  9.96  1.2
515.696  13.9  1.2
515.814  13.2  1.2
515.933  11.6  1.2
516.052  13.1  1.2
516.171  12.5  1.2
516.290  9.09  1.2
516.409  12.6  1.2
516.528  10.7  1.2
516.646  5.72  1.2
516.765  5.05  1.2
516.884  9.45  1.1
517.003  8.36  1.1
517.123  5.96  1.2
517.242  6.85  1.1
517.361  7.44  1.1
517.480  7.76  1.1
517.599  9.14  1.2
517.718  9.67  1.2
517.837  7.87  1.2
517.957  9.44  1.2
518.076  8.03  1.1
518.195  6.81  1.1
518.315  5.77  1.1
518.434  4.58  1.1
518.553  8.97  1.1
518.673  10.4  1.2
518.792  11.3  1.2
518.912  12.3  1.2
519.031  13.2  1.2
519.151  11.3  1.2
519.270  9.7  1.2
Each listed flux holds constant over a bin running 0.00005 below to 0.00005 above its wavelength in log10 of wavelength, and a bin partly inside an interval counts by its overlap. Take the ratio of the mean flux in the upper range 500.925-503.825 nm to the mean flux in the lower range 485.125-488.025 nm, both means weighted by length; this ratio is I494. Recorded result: 0.8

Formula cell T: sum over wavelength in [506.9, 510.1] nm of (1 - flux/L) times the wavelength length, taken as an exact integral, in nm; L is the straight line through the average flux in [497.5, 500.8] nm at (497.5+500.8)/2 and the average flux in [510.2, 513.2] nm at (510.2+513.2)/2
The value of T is 0.07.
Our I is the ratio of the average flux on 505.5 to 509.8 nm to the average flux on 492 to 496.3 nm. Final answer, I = 0.76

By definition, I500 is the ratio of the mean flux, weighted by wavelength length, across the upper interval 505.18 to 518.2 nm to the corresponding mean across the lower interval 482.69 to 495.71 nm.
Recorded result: 0.73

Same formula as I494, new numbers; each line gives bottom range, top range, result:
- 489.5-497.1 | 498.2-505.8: 0.79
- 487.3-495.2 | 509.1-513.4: 0.73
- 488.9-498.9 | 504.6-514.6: 0.77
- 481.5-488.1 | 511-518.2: 0.71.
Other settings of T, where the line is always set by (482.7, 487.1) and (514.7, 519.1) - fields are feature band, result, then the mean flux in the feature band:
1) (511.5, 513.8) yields -0.27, 11.4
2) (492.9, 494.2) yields -0.22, 15.4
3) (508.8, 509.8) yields -0.13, 12.1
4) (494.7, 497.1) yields -0.34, 14.6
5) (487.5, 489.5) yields -0.12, 14.8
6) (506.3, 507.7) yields 0.01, 11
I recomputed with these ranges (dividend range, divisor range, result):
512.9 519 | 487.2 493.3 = 0.66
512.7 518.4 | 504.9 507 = 0.81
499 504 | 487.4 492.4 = 0.81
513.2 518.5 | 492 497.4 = 0.66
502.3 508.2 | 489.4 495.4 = 0.75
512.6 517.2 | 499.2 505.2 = 0.88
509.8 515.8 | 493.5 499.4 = 0.77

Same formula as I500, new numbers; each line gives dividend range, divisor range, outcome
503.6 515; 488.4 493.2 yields 0.75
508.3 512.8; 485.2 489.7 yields 0.77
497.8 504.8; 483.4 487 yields 0.84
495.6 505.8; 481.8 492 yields 0.86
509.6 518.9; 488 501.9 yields 0.72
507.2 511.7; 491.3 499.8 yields 0.76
